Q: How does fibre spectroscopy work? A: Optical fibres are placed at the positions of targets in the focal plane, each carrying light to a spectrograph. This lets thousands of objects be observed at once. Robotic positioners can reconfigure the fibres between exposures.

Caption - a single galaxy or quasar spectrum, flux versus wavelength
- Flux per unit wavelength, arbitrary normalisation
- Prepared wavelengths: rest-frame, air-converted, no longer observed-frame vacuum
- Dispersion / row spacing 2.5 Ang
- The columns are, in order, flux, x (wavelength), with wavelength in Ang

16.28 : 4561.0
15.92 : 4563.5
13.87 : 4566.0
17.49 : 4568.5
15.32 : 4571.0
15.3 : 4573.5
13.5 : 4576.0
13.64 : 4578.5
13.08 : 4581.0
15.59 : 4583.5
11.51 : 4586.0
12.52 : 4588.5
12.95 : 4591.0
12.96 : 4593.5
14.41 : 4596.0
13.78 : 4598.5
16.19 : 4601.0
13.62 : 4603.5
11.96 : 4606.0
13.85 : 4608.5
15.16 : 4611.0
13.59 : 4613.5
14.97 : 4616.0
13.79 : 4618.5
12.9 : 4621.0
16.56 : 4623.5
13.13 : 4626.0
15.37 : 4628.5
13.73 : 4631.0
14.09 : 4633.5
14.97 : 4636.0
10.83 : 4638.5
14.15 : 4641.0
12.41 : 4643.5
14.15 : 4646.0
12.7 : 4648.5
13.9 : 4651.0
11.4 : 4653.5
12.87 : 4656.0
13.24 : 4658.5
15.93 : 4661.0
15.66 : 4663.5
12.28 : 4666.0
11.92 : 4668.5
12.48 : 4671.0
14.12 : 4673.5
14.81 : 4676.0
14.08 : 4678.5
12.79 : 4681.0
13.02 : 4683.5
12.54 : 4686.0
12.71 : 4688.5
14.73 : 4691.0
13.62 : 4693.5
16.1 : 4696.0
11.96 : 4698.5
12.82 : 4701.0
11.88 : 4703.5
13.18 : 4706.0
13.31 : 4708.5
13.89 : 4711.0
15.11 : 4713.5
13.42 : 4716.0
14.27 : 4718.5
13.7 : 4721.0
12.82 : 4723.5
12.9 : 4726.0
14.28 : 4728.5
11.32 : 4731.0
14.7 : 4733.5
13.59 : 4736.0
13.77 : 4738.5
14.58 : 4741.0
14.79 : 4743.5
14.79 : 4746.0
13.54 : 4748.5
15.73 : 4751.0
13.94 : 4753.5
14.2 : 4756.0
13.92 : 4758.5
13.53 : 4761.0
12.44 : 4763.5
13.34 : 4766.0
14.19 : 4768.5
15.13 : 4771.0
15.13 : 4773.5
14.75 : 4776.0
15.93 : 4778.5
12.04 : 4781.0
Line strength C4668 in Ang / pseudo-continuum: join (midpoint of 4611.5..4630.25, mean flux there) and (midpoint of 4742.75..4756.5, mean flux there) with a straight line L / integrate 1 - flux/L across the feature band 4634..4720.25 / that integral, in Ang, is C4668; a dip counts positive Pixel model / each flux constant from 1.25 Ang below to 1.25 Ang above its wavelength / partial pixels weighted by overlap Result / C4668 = 5.7 Ang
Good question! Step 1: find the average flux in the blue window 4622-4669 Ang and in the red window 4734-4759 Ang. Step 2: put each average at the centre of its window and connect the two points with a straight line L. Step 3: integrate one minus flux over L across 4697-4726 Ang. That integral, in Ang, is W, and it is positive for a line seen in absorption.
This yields 1.60 Ang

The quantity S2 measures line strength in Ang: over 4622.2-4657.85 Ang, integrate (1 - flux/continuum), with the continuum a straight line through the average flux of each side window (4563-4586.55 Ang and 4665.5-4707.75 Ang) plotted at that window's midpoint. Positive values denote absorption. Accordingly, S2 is 0.6 Ang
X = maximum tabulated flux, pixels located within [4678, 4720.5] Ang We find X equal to 16.1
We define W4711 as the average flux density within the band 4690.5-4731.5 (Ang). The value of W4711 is 13.5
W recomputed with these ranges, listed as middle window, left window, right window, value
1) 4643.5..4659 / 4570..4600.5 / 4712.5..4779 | 1.00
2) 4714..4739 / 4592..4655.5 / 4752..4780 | 1.03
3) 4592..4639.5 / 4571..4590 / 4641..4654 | -2.17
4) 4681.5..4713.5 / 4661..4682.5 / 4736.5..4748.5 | 1.21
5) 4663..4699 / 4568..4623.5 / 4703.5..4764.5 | 0.95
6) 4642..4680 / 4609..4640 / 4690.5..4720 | 1.18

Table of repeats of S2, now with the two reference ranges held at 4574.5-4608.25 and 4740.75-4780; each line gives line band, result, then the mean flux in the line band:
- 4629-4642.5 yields 0.1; 13.6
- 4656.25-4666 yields -0.4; 14.4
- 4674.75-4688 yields 0.5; 13.4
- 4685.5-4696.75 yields 0.1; 13.9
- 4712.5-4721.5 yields 0.0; 14.1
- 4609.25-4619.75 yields -0.5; 14.4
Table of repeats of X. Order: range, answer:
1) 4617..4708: 16.56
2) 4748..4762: 15.73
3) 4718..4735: 14.7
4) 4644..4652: 14.15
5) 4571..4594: 15.59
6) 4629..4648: 14.97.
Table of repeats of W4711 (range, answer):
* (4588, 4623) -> 13.8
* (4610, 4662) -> 13.8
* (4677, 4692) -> 13.3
